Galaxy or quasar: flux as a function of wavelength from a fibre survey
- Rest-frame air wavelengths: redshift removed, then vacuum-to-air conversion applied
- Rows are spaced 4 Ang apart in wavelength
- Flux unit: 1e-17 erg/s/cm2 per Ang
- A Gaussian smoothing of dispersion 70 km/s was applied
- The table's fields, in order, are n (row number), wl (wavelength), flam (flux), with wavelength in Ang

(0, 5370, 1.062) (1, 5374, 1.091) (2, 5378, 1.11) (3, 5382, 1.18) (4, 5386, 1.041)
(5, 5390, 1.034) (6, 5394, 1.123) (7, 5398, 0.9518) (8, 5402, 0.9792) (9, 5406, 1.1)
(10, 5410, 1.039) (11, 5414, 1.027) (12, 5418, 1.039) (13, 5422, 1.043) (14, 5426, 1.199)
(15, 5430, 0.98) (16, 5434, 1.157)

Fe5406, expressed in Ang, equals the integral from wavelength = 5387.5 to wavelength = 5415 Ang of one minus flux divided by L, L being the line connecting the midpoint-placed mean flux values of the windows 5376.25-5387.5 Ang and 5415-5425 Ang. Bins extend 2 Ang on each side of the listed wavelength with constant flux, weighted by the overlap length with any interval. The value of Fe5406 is 1.2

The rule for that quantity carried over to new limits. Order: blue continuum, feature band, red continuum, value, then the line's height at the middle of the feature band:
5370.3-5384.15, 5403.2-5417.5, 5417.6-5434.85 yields 0.59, 1.09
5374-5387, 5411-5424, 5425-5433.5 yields 0.69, 1.09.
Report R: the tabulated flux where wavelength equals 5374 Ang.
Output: 1.091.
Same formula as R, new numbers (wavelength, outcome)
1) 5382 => 1.18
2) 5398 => 0.9518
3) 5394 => 1.123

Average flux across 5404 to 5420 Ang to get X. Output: 1.05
